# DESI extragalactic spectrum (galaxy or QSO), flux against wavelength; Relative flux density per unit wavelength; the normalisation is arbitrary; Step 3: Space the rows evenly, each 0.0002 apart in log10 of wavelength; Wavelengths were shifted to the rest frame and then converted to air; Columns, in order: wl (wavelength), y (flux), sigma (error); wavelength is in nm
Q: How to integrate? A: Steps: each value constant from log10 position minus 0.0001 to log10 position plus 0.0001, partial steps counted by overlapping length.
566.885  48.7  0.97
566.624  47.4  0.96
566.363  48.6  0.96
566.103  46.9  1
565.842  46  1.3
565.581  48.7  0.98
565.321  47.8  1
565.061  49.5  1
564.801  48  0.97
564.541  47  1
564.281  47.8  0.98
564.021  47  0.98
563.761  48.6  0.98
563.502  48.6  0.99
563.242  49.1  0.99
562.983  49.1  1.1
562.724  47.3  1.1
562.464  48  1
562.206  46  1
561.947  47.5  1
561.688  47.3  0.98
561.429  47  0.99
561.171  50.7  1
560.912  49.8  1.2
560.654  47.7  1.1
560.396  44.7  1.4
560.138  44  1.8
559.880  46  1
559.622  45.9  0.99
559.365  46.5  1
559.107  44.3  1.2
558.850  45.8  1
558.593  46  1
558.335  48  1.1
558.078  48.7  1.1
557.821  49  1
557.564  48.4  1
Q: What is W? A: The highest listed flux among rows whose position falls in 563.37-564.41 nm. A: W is 48.6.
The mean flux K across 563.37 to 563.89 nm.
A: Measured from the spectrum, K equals 48.6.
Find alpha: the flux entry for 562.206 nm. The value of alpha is 46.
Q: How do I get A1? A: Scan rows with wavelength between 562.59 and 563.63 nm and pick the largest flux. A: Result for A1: 49.1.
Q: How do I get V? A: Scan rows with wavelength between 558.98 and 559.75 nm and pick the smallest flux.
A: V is 44.3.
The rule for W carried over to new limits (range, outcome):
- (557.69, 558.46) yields 49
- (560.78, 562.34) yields 50.7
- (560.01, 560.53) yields 44.7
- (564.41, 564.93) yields 48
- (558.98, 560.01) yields 46.5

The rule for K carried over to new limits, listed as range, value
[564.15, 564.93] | 47.6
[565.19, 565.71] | 48.3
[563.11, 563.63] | 48.8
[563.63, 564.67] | 47.6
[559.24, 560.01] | 46.1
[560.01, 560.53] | 44.4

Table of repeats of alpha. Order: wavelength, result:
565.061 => 49.5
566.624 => 47.4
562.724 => 47.3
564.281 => 47.8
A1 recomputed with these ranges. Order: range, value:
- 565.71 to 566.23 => 46.9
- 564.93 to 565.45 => 49.5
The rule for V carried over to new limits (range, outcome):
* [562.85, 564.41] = 47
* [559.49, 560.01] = 45.9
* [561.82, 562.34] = 46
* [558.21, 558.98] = 45.8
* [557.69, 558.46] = 48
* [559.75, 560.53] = 44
